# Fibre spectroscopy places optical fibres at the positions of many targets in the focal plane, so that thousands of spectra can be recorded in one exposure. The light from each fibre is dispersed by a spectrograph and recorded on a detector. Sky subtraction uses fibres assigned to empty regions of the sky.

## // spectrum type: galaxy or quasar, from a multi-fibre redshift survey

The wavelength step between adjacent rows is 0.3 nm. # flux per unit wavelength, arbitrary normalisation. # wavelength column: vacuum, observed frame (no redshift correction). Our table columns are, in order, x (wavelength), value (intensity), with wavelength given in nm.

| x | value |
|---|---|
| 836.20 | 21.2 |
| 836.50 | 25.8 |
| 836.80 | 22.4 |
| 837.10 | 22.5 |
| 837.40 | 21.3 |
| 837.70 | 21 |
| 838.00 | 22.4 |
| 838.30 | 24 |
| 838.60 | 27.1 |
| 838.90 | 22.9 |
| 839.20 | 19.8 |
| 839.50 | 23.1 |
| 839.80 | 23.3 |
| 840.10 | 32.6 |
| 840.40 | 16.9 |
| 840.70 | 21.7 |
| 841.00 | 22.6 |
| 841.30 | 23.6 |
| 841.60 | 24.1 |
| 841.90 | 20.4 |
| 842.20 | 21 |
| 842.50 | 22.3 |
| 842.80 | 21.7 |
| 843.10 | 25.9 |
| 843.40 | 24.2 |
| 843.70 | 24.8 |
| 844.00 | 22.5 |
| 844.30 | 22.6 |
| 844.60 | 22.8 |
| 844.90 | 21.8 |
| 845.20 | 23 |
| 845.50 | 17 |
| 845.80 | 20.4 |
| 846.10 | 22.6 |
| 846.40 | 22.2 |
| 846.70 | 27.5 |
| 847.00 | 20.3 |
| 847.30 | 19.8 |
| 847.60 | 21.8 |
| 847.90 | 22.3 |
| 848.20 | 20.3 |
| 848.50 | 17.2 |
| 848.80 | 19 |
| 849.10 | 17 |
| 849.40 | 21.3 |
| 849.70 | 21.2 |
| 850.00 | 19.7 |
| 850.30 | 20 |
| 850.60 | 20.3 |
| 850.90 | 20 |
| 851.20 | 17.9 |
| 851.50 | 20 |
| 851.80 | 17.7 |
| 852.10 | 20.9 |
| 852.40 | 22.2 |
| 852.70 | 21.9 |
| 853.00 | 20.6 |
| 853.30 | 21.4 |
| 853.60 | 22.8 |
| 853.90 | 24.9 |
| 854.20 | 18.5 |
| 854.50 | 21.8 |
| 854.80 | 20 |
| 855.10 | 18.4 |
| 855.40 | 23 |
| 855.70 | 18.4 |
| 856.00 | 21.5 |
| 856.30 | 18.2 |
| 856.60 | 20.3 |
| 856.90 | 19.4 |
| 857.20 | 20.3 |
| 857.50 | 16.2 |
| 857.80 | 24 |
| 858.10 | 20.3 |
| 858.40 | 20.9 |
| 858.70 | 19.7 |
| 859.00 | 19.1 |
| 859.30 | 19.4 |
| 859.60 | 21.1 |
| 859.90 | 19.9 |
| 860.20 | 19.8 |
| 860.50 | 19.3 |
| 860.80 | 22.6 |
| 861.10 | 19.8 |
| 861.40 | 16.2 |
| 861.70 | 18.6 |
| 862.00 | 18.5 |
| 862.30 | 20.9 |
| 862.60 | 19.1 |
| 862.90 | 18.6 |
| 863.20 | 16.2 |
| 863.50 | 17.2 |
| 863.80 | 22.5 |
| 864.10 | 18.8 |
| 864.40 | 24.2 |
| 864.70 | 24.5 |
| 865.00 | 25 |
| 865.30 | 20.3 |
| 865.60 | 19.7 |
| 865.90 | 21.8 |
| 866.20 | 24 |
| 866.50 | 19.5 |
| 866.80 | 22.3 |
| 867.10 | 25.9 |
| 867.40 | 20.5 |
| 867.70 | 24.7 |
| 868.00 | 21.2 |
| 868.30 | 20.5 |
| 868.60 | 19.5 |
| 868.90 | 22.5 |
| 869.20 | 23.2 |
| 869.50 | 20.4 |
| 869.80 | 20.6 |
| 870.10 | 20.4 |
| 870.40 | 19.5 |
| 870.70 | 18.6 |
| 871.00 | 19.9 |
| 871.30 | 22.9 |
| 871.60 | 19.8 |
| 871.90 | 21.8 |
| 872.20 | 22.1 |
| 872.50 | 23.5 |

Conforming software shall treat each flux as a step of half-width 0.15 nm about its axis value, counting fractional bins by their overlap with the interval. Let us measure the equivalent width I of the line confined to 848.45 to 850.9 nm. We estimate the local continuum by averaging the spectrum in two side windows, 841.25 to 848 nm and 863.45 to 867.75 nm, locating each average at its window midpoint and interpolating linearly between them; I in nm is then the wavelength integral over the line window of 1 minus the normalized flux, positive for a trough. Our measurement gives 0.298 nm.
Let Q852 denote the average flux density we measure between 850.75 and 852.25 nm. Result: 19.3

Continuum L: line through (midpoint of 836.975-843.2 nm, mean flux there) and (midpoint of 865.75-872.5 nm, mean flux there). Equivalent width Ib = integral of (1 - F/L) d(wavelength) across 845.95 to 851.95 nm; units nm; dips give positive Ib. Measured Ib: 0.54 nm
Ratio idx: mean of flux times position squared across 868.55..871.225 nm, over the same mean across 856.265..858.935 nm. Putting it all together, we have 1.06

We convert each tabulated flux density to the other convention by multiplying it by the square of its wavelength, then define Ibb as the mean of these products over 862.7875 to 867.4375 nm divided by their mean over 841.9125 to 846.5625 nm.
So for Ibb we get 1.01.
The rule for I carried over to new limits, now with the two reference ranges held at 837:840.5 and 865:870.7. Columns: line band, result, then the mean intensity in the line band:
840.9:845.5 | 0.044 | 22.7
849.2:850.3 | 0.101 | 20.5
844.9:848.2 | 0.158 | 21.6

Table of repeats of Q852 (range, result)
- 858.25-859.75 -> 20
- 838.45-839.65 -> 23.2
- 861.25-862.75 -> 18.7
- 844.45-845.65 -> 21.2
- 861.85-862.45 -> 19.7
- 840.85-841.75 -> 23.4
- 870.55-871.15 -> 19.3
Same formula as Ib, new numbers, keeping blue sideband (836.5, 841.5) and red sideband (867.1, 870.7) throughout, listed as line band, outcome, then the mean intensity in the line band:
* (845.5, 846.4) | 0.07 nm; 20.9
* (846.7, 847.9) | 0.05 nm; 21.7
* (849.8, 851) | 0.12 nm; 20.1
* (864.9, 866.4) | -0.04 nm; 22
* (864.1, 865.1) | -0.10 nm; 23.7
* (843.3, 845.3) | -0.03 nm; 23.1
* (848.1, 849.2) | 0.20 nm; 18.3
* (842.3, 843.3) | -0.02 nm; 23.2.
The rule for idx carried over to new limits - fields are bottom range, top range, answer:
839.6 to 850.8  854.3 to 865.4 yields 0.95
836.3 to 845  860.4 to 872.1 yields 0.96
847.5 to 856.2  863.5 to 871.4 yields 1.10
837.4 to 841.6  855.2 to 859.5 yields 0.90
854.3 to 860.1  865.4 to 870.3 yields 1.10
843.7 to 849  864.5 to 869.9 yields 1.08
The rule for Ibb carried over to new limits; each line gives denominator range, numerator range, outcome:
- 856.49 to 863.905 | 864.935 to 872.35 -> 1.12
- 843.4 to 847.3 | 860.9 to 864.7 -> 0.91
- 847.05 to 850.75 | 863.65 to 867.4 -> 1.16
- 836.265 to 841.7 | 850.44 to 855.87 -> 0.92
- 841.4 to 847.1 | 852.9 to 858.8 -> 0.94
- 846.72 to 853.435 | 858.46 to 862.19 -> 0.99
